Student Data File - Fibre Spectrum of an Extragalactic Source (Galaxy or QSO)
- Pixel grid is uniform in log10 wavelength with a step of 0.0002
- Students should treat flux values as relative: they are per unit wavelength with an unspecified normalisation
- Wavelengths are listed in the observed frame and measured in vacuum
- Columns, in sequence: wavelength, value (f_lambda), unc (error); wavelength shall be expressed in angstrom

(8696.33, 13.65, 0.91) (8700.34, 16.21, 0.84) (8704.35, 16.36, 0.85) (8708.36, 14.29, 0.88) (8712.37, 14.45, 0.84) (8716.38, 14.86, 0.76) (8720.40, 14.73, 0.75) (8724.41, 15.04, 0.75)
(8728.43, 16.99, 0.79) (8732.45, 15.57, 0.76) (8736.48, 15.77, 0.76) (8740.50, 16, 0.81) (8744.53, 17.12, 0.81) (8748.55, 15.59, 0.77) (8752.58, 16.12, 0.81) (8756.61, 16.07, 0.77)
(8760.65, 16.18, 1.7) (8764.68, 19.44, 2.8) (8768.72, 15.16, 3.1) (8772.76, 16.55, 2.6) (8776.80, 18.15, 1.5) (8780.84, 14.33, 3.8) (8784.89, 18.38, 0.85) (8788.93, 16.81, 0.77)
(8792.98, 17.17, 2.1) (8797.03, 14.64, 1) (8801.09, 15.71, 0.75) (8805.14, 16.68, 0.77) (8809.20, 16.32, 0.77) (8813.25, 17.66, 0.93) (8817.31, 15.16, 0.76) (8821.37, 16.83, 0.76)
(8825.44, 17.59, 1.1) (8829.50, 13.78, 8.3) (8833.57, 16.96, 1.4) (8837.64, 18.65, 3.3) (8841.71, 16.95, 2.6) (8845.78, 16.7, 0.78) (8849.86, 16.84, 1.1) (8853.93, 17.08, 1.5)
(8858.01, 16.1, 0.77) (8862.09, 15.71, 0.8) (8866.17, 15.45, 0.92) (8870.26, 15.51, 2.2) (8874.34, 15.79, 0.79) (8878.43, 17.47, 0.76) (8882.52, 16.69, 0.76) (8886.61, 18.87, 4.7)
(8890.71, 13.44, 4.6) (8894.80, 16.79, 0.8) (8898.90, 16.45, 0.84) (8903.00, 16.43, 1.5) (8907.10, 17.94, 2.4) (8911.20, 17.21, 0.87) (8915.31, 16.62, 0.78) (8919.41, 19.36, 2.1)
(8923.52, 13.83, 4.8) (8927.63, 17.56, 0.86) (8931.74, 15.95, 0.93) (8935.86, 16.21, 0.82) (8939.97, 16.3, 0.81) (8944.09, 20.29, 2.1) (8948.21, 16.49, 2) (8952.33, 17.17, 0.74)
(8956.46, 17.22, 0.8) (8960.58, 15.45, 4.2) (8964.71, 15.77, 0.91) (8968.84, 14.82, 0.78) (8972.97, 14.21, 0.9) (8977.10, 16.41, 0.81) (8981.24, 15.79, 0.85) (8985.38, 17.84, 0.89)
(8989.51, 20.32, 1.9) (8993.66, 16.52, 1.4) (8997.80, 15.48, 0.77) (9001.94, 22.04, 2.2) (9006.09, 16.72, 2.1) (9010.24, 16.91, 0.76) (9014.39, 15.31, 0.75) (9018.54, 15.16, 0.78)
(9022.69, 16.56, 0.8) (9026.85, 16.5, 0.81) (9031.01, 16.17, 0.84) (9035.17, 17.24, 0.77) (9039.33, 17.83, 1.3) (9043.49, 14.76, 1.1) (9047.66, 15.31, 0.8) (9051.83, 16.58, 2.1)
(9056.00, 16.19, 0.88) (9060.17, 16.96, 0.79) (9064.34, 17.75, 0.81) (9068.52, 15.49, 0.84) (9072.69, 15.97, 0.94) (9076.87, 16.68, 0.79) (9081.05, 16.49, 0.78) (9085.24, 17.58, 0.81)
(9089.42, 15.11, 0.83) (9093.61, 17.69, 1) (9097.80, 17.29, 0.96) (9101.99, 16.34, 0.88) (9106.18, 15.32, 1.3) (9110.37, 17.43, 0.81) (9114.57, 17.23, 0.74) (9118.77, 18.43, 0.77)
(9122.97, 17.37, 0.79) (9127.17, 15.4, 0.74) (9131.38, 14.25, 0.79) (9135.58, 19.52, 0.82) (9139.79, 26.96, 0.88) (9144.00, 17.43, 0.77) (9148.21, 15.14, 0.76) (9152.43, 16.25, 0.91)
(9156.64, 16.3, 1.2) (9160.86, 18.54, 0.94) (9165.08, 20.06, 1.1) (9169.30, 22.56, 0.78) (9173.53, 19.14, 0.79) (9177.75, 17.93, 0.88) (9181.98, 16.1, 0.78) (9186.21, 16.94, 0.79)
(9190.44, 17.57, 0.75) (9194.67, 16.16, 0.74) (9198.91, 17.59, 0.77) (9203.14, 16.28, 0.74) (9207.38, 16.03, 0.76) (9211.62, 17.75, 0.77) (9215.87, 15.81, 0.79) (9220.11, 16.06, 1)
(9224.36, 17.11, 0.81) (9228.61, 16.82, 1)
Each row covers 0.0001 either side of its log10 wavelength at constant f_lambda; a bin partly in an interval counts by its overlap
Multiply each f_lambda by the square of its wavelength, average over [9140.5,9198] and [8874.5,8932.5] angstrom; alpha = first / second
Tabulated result 1.14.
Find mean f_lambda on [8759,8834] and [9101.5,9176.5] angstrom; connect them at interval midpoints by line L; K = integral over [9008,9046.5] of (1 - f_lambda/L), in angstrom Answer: 2.8 angstrom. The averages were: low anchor 16.5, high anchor 18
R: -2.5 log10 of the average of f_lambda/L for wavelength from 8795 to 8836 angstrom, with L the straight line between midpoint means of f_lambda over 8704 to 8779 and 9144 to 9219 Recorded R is 0.01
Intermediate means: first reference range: 16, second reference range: 17.4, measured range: 16.2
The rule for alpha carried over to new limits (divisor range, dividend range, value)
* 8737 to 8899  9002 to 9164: 1.09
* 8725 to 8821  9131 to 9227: 1.19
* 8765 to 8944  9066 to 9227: 1.11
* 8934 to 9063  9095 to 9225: 1.09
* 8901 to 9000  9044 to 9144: 1.05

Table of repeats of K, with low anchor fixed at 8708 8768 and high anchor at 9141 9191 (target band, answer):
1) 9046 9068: 1.2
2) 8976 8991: -0.4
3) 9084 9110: 1.6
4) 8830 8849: -0.7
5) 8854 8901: 1.0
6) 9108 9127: 0.4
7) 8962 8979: 1.7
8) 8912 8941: 0.4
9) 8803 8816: -0.4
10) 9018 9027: 0.6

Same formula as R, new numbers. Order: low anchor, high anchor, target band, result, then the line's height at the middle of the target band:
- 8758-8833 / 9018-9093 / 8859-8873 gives 0.06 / 16.5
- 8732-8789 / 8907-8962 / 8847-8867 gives 0.03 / 16.8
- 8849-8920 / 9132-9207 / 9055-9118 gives 0.06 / 17.7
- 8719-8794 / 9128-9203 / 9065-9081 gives 0.09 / 17.7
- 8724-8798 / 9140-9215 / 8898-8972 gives 0.02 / 17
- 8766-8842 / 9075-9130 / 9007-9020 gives 0.05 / 16.7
